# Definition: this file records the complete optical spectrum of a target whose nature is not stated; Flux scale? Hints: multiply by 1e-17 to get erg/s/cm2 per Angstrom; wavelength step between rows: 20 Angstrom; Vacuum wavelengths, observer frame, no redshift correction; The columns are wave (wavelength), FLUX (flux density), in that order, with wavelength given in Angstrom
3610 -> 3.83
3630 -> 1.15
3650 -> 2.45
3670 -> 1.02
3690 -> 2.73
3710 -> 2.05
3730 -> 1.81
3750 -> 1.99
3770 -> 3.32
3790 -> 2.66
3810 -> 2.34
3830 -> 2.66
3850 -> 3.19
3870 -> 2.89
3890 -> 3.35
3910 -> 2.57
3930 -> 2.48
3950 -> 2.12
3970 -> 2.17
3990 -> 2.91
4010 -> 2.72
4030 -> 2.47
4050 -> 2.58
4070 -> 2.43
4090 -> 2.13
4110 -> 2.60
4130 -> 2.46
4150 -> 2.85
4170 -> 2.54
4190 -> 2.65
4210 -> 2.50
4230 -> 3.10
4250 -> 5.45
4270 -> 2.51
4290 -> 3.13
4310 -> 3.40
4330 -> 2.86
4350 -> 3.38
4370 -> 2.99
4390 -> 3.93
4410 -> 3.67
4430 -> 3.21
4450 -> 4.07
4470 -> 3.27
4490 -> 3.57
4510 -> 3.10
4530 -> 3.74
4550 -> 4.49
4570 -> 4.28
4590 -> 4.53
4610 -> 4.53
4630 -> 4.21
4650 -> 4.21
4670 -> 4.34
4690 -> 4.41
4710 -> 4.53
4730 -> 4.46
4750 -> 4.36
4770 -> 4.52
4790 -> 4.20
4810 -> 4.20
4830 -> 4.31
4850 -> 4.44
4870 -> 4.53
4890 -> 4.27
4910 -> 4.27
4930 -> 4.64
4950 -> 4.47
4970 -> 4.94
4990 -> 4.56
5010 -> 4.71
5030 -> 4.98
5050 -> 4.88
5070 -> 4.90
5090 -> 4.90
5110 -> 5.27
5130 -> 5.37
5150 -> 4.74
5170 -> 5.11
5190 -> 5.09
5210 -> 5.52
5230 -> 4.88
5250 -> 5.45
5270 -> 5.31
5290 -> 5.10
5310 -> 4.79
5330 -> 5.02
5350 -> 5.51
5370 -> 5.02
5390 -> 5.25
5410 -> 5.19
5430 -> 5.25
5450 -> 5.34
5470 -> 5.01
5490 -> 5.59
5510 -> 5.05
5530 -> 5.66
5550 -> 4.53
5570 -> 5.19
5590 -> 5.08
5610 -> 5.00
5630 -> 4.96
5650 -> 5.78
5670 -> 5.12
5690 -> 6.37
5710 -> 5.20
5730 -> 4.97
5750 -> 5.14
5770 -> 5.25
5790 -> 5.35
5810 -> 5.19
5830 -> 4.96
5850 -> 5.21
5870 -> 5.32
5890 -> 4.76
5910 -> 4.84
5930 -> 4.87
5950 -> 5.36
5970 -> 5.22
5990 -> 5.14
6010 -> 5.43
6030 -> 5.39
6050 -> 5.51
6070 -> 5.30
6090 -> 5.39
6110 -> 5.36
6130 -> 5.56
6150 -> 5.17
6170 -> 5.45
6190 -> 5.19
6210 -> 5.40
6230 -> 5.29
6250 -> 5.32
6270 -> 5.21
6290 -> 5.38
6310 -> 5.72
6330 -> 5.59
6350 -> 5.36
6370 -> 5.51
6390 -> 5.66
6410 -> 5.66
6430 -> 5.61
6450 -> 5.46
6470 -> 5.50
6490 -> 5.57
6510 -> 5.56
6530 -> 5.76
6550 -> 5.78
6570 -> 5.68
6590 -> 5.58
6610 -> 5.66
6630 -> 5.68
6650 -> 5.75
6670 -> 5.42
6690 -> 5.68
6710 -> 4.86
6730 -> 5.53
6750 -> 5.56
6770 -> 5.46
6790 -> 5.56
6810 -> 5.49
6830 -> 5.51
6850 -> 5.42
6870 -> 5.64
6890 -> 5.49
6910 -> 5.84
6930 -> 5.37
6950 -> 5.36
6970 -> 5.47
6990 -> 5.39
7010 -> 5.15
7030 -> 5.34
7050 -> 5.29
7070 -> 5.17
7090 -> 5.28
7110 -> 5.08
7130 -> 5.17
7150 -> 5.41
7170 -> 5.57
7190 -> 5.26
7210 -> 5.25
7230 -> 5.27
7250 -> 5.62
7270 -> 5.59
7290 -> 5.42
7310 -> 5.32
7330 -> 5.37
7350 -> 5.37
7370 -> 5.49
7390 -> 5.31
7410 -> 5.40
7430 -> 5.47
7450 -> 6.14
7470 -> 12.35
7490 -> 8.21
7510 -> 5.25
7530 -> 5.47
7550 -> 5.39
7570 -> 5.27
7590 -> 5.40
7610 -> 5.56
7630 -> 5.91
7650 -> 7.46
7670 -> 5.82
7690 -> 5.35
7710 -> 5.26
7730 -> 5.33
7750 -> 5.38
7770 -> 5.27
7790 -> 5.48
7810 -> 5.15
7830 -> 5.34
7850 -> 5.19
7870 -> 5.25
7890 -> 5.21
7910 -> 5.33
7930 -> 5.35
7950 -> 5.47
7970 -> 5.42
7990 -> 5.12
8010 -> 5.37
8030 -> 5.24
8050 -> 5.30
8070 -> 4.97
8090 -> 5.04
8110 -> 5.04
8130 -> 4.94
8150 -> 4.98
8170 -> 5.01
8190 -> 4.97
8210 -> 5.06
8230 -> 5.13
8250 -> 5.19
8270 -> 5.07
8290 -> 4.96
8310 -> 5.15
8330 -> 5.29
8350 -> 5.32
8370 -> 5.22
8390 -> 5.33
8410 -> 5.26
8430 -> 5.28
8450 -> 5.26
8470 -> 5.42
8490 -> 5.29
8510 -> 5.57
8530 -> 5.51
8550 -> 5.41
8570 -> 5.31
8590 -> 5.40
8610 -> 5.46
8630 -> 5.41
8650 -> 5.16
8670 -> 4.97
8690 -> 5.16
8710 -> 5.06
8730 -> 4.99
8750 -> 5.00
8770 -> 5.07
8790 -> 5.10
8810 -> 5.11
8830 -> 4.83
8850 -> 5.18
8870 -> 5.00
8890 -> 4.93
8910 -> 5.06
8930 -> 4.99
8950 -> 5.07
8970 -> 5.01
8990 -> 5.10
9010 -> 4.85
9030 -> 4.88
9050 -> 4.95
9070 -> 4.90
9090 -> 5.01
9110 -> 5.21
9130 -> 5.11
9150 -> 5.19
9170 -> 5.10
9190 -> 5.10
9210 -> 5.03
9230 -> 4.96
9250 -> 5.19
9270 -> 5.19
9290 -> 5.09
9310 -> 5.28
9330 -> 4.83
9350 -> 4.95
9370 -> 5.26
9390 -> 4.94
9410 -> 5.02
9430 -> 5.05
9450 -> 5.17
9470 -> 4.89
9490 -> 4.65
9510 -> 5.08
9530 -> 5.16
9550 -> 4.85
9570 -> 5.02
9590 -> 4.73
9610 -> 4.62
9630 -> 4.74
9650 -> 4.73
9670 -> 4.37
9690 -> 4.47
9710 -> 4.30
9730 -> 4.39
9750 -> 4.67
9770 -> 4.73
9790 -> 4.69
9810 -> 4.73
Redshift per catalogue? 0.14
